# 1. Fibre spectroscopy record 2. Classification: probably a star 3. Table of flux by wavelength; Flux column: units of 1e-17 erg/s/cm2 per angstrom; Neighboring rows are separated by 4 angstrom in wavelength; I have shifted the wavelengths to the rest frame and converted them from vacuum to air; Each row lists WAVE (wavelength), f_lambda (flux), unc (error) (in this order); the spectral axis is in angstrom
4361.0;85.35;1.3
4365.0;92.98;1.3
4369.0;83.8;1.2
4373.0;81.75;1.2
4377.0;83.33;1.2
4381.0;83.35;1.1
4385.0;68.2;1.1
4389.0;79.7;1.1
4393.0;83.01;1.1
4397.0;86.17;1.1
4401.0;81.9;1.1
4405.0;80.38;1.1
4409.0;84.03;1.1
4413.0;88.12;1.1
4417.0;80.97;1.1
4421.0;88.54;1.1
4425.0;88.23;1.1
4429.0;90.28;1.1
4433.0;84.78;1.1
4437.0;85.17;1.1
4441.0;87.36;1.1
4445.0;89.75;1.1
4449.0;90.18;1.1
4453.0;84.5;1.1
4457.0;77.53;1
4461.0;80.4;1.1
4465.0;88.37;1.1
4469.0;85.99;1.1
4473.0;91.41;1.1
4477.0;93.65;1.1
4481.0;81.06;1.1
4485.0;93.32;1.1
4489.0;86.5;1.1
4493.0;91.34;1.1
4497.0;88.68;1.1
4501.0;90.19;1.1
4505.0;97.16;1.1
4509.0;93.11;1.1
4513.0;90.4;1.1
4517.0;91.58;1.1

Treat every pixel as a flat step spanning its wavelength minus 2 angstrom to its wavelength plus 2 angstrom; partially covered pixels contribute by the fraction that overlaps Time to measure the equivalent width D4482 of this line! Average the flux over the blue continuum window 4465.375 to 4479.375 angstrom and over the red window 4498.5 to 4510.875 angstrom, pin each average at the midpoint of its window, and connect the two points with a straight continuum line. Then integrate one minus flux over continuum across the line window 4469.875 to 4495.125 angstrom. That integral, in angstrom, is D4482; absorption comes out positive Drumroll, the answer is 0.4 angstrom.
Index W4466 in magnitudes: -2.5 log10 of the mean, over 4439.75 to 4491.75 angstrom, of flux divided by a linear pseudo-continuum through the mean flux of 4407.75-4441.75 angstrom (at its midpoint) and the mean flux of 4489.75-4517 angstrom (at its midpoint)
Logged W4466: 0.03 mag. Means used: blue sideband 86.4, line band 87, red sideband 91.6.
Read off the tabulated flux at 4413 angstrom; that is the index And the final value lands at 88.12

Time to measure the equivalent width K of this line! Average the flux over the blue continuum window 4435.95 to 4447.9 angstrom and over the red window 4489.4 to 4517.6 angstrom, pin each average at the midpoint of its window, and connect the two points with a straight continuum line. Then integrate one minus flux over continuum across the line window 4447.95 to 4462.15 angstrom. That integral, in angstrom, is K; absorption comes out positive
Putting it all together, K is 0.9 angstrom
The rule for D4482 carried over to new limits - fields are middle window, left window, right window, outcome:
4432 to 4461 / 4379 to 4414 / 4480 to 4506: 0.16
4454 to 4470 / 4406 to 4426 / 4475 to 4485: 0.87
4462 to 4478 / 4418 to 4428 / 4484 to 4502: 0.02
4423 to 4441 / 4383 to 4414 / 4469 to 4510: -0.54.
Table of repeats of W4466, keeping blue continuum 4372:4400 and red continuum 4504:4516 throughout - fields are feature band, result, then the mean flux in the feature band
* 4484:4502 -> 0.019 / 89.8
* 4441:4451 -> -0.034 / 89.4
